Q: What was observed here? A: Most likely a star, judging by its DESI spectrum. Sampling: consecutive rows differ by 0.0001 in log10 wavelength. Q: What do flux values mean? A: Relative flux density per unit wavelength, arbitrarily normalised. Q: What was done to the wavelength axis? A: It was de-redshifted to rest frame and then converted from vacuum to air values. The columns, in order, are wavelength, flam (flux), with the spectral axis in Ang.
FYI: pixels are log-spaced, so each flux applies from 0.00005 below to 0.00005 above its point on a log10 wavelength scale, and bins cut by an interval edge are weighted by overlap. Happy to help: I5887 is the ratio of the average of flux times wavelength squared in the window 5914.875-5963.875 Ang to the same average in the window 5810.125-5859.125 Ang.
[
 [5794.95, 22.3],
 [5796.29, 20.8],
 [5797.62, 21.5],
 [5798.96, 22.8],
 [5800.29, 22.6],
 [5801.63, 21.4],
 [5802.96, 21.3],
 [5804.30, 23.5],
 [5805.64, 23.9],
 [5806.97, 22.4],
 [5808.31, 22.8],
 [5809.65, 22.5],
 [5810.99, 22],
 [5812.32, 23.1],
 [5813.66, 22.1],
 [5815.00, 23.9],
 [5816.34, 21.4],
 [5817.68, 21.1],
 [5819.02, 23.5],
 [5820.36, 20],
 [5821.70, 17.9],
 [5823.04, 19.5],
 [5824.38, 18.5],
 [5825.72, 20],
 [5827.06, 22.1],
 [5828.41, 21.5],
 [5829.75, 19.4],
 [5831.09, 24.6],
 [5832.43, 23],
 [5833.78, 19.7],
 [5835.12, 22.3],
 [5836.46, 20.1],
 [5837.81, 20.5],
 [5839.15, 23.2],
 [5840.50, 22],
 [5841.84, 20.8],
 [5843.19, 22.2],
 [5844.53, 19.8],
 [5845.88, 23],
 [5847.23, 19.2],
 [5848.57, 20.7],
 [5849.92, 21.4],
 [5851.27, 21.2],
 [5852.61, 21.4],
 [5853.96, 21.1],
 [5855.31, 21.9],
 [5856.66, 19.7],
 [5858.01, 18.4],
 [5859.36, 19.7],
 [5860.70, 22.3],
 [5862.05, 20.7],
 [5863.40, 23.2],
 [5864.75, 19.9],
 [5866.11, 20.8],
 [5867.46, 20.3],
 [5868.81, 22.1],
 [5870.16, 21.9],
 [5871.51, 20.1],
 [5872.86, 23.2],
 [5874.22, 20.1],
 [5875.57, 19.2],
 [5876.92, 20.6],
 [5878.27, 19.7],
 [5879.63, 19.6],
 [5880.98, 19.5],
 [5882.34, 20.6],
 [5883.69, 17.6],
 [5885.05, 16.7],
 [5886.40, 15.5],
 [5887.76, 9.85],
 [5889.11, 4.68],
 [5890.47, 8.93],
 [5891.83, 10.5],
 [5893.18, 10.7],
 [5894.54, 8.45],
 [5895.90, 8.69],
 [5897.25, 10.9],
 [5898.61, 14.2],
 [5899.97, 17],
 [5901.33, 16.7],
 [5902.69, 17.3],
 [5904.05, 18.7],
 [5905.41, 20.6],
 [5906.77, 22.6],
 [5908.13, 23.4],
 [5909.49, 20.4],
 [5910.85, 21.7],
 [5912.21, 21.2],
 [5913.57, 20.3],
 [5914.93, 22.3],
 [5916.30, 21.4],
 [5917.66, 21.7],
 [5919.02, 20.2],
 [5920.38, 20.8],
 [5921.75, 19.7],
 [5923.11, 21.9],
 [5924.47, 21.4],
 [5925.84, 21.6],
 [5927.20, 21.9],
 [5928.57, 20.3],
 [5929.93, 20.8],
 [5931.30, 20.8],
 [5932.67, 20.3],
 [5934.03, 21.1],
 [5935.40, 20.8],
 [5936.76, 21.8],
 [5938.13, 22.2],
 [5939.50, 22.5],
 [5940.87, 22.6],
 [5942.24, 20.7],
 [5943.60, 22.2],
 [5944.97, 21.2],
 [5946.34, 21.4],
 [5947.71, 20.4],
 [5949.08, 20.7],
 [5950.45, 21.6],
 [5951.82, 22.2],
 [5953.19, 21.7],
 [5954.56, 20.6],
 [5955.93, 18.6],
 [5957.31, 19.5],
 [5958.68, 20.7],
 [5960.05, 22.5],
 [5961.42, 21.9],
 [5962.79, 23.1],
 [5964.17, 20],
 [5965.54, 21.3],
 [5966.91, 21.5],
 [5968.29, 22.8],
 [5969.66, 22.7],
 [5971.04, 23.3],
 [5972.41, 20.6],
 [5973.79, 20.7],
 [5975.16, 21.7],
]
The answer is 1.0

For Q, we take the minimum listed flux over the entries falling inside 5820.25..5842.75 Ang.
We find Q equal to 17.9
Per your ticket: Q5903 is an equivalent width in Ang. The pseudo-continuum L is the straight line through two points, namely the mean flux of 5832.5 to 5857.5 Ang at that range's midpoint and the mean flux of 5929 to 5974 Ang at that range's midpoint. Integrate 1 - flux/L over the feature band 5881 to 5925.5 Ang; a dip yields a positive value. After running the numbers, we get 8.6 Ang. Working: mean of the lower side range 21.1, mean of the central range 17.2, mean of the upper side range 21.4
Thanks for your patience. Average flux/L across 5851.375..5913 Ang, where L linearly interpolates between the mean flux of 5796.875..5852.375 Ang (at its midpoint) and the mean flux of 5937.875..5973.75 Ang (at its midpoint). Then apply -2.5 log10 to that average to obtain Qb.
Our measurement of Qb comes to 0.19 mag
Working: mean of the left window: 21.6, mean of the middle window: 18.1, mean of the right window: 21.5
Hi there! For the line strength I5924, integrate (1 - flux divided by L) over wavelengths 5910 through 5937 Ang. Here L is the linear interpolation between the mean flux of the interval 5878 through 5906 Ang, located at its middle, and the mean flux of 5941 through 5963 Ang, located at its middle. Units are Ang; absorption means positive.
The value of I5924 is -4.7 Ang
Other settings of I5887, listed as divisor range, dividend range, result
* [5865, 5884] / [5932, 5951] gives 1.07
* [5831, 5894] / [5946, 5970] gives 1.14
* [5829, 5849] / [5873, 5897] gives 0.71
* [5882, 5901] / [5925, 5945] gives 1.75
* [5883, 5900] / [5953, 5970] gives 1.87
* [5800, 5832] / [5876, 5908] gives 0.73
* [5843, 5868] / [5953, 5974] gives 1.06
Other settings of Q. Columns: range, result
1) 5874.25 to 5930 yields 4.68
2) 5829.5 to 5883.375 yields 18.4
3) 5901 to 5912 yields 16.7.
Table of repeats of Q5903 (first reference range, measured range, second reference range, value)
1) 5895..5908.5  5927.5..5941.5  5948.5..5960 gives -1.5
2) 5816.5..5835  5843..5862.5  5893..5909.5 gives -1.7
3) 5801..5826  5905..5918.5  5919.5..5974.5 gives -0.1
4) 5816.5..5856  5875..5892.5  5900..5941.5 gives 4.5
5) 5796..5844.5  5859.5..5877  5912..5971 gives 0.3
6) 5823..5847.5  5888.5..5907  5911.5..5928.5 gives 6.8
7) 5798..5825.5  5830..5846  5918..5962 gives 0.0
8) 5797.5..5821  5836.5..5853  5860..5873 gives 0.4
